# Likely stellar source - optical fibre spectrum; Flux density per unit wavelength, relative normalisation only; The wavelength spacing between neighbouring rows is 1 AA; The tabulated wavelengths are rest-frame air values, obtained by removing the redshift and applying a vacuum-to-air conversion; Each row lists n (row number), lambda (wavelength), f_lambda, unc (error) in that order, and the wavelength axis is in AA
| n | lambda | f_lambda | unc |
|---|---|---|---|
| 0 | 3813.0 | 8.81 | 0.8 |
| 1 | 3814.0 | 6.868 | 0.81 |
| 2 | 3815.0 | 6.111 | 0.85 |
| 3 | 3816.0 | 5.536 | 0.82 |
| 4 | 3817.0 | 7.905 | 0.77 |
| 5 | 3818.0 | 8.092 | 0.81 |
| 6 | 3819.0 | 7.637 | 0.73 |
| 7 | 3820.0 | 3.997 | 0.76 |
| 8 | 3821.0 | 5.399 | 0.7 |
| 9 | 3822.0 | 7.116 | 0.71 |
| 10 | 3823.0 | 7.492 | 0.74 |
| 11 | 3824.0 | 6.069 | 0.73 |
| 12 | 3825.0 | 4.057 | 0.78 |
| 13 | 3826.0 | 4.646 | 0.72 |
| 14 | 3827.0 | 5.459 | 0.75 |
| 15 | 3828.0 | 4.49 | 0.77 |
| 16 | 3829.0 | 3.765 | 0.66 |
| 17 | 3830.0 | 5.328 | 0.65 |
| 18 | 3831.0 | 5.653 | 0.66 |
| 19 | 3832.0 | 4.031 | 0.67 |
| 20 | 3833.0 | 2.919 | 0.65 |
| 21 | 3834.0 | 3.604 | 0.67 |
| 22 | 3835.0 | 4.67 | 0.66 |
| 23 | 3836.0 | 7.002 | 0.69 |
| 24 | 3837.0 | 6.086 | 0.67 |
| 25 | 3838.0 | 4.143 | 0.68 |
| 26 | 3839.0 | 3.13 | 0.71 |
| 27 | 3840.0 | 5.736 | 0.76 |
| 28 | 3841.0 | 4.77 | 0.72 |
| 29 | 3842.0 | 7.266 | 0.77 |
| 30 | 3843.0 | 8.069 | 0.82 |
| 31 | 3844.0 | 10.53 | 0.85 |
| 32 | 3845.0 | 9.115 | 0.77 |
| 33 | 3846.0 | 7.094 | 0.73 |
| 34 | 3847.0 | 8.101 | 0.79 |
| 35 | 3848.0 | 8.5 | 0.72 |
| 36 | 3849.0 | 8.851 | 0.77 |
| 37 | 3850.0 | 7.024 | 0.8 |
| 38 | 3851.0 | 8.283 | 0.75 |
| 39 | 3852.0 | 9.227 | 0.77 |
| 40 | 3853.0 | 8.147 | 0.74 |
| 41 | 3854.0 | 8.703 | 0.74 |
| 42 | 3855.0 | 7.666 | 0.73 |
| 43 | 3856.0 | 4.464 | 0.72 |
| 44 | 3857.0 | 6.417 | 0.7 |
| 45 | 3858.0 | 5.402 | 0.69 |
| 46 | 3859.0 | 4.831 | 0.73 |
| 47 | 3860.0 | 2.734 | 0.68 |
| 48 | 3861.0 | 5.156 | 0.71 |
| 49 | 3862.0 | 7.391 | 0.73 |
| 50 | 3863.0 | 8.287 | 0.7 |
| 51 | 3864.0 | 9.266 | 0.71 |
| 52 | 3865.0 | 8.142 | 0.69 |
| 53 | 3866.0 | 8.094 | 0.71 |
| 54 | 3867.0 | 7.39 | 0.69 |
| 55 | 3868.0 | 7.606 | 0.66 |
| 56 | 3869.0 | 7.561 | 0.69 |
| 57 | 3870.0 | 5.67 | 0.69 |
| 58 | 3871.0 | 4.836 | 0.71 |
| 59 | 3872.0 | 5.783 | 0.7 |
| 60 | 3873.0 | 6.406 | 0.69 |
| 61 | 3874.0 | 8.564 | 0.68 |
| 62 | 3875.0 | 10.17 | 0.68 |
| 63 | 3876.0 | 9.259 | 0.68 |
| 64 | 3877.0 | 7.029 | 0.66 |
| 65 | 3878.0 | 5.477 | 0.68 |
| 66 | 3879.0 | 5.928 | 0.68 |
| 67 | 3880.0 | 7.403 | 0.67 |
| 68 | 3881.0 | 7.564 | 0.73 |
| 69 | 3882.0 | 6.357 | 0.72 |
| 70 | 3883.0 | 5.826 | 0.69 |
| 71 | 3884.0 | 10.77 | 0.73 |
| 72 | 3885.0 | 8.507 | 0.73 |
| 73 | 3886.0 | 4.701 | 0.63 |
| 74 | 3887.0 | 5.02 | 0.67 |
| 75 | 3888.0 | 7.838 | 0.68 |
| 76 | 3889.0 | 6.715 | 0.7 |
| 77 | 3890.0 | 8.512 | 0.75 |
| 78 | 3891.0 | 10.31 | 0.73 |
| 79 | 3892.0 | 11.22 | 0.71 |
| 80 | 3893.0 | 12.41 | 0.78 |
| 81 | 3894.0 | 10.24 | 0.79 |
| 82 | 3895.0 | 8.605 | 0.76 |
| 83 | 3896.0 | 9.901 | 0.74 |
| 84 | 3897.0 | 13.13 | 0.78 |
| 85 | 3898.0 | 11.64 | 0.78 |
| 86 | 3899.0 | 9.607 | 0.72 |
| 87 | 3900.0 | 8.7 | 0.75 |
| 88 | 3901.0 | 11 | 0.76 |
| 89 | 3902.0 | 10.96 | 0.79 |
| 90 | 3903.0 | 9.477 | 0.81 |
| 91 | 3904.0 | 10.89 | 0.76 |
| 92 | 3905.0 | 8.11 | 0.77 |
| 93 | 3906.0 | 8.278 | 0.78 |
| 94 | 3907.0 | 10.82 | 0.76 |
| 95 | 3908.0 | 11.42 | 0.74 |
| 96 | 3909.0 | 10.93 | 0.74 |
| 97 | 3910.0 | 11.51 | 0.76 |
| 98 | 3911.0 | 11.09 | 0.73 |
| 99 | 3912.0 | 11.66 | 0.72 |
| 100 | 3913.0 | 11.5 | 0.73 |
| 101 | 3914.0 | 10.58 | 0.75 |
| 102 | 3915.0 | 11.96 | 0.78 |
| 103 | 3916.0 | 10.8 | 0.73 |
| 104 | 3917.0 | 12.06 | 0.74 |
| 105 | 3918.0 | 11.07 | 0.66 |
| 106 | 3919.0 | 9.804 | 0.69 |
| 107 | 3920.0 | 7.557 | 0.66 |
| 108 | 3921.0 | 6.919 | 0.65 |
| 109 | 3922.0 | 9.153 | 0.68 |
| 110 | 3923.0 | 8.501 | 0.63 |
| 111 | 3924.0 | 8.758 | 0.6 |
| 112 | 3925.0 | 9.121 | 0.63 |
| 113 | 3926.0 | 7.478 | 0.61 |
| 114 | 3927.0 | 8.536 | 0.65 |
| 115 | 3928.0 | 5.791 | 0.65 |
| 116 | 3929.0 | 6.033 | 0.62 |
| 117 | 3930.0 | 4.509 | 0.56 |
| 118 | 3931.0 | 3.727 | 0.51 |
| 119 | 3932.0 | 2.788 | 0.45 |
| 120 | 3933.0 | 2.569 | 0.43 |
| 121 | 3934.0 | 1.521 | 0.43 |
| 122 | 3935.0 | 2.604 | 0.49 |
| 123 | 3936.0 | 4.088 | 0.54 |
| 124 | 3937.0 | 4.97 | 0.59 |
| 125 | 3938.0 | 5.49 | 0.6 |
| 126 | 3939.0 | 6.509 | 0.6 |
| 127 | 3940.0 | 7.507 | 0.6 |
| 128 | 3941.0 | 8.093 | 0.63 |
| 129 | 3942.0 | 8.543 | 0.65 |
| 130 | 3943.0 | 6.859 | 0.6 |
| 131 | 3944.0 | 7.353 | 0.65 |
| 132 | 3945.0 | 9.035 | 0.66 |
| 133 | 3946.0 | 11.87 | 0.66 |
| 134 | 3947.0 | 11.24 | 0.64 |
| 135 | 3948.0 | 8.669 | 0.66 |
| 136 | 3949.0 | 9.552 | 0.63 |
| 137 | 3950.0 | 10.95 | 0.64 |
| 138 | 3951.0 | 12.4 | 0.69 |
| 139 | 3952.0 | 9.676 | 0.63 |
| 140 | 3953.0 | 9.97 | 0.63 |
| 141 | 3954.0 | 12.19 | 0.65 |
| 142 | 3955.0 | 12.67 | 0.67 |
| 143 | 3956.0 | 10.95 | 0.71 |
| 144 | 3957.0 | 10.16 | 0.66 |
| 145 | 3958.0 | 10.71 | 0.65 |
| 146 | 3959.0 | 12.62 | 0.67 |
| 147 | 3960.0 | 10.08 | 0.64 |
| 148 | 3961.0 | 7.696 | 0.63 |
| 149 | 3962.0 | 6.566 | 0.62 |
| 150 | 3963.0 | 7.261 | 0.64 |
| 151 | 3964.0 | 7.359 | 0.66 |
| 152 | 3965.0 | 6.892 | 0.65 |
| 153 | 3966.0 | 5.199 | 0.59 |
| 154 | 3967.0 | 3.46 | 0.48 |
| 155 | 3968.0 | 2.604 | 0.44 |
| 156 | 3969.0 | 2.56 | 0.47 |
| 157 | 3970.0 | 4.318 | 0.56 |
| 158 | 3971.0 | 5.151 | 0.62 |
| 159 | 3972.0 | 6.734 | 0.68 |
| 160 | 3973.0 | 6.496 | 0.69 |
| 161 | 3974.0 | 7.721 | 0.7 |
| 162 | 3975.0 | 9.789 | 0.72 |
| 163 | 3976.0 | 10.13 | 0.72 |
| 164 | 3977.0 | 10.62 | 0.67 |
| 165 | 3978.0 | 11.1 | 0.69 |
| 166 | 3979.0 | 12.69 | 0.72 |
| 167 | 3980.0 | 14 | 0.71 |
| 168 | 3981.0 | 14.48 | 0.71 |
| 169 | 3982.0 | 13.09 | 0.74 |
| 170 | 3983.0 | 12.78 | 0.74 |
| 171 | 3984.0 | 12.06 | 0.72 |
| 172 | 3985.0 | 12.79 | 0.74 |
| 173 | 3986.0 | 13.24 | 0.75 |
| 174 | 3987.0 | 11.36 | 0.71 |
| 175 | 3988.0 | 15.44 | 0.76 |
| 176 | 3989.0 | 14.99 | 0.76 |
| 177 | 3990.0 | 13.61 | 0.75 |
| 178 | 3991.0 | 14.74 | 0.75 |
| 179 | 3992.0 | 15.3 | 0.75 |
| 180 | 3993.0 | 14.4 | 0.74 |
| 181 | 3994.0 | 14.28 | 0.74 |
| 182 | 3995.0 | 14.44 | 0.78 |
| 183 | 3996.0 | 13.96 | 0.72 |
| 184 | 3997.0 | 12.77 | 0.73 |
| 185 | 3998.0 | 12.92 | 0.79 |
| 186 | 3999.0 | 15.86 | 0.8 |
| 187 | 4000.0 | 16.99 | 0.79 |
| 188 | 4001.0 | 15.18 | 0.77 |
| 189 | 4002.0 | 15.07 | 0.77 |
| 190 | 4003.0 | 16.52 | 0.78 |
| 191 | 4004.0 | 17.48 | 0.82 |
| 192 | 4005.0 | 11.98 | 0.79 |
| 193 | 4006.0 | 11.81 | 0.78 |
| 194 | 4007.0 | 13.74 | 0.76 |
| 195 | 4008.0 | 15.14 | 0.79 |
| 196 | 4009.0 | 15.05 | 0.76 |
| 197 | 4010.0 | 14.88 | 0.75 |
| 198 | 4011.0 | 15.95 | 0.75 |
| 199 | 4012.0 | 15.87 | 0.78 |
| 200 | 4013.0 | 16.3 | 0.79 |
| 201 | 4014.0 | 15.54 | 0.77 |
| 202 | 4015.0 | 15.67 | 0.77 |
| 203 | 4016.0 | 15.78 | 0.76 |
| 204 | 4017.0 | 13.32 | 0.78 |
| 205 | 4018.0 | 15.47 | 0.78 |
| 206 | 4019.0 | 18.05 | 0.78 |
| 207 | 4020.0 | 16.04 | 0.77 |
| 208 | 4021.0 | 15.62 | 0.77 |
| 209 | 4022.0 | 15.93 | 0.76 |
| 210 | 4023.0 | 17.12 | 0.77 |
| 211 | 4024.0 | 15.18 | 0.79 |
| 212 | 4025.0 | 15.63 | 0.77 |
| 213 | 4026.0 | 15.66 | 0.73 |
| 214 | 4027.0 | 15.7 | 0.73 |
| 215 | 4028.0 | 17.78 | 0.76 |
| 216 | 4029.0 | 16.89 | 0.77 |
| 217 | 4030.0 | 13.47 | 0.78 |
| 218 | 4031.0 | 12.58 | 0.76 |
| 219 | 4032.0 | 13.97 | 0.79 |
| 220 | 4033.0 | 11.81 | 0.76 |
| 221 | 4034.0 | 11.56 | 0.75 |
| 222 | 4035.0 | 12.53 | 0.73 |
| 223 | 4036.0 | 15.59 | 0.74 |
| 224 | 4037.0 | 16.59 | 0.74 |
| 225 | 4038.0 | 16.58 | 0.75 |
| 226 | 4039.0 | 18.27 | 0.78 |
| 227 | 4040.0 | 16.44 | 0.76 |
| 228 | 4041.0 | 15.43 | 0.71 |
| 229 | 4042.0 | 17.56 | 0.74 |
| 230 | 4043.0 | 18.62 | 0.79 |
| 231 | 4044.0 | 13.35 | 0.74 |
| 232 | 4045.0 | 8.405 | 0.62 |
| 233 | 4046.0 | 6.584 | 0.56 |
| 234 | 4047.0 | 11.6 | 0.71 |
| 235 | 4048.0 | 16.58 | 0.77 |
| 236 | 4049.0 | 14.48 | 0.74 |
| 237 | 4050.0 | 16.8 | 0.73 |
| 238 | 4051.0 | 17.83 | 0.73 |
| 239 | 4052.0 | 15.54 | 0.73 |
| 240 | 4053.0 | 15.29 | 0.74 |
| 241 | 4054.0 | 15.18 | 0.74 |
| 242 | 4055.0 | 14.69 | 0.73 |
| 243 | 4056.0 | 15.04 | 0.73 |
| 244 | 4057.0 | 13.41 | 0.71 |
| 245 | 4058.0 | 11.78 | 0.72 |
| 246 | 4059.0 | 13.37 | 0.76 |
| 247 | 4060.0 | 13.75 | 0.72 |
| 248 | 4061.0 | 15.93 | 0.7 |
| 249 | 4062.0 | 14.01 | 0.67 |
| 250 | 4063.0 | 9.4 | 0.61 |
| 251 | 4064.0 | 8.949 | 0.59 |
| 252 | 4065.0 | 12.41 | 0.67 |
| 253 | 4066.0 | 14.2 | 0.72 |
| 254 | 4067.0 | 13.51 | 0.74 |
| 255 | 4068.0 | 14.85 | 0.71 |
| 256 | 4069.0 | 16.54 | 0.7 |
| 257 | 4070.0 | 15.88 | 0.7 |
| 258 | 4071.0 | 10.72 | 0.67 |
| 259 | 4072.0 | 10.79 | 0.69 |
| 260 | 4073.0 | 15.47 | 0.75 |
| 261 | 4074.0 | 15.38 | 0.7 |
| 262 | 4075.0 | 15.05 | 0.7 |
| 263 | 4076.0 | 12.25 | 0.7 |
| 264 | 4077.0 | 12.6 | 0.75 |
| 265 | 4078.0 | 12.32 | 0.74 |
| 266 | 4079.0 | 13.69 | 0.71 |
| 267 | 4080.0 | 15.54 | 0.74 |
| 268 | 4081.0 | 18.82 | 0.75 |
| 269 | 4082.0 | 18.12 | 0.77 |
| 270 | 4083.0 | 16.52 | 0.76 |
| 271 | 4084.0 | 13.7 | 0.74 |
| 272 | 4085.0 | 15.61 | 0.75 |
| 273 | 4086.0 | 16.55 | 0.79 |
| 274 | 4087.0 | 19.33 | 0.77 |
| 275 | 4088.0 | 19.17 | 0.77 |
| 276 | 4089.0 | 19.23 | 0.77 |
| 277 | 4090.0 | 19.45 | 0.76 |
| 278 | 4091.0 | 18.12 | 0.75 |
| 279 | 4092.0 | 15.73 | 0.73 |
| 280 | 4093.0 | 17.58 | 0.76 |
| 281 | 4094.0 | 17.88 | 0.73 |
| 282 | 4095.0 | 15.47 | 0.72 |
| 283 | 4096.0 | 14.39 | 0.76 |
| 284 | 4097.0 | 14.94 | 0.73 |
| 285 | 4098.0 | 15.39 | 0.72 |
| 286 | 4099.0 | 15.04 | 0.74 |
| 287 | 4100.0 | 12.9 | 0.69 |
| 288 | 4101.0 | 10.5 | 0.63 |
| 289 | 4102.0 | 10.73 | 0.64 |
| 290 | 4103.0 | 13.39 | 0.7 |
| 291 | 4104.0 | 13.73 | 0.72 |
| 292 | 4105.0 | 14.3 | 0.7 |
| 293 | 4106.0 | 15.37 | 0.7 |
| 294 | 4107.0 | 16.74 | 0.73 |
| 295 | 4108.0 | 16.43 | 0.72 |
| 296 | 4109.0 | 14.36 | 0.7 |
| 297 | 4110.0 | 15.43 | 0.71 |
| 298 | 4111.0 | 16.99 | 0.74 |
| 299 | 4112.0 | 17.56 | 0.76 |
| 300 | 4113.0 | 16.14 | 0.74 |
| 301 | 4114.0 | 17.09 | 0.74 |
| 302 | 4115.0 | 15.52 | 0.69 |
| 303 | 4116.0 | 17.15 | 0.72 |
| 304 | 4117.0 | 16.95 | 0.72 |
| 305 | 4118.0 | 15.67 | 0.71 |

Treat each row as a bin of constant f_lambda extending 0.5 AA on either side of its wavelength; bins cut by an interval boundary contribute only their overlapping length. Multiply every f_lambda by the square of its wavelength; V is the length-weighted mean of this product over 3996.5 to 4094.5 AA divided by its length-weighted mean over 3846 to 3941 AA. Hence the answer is 2.03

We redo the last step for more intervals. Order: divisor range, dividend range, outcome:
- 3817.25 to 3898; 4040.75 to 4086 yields 2.24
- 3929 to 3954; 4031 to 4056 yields 2.14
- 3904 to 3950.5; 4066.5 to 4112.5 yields 2.02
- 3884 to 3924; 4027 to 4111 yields 1.63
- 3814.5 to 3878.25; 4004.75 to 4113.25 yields 2.54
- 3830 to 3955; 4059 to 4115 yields 2.09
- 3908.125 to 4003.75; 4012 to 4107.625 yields 1.60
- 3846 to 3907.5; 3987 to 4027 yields 2.00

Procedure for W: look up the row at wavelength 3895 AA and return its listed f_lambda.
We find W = 8.605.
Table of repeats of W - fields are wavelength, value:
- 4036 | 15.59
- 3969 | 2.56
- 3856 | 4.464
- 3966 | 5.199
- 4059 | 13.37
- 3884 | 10.77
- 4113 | 16.14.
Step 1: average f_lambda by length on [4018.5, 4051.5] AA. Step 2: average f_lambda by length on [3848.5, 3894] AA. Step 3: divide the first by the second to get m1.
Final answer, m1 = 2.02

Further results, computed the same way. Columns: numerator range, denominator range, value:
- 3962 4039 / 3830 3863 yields 2.03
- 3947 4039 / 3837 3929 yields 1.52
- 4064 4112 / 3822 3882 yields 2.31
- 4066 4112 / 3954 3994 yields 1.50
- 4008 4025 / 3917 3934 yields 2.24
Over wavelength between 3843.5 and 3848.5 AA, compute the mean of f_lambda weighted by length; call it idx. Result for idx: 8.67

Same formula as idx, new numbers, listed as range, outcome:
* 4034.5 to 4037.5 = 14.9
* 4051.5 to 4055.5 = 15.2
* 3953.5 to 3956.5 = 11.9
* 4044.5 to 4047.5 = 8.86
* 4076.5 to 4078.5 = 12.5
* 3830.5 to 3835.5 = 4.18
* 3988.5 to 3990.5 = 14.3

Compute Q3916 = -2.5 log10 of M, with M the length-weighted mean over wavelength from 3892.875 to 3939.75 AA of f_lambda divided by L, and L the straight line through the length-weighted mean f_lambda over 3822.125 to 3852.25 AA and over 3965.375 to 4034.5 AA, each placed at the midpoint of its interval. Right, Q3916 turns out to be 0.10 mag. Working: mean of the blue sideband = 6.16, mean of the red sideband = 13.1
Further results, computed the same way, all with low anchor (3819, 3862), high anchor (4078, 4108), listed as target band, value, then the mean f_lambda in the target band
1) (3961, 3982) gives 0.38 mag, 7.88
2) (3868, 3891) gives 0.06 mag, 7.17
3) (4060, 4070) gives 0.09 mag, 13.5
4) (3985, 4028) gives -0.20 mag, 15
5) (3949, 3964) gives 0.04 mag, 10.2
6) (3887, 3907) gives -0.18 mag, 9.77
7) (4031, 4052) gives -0.06 mag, 14.5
